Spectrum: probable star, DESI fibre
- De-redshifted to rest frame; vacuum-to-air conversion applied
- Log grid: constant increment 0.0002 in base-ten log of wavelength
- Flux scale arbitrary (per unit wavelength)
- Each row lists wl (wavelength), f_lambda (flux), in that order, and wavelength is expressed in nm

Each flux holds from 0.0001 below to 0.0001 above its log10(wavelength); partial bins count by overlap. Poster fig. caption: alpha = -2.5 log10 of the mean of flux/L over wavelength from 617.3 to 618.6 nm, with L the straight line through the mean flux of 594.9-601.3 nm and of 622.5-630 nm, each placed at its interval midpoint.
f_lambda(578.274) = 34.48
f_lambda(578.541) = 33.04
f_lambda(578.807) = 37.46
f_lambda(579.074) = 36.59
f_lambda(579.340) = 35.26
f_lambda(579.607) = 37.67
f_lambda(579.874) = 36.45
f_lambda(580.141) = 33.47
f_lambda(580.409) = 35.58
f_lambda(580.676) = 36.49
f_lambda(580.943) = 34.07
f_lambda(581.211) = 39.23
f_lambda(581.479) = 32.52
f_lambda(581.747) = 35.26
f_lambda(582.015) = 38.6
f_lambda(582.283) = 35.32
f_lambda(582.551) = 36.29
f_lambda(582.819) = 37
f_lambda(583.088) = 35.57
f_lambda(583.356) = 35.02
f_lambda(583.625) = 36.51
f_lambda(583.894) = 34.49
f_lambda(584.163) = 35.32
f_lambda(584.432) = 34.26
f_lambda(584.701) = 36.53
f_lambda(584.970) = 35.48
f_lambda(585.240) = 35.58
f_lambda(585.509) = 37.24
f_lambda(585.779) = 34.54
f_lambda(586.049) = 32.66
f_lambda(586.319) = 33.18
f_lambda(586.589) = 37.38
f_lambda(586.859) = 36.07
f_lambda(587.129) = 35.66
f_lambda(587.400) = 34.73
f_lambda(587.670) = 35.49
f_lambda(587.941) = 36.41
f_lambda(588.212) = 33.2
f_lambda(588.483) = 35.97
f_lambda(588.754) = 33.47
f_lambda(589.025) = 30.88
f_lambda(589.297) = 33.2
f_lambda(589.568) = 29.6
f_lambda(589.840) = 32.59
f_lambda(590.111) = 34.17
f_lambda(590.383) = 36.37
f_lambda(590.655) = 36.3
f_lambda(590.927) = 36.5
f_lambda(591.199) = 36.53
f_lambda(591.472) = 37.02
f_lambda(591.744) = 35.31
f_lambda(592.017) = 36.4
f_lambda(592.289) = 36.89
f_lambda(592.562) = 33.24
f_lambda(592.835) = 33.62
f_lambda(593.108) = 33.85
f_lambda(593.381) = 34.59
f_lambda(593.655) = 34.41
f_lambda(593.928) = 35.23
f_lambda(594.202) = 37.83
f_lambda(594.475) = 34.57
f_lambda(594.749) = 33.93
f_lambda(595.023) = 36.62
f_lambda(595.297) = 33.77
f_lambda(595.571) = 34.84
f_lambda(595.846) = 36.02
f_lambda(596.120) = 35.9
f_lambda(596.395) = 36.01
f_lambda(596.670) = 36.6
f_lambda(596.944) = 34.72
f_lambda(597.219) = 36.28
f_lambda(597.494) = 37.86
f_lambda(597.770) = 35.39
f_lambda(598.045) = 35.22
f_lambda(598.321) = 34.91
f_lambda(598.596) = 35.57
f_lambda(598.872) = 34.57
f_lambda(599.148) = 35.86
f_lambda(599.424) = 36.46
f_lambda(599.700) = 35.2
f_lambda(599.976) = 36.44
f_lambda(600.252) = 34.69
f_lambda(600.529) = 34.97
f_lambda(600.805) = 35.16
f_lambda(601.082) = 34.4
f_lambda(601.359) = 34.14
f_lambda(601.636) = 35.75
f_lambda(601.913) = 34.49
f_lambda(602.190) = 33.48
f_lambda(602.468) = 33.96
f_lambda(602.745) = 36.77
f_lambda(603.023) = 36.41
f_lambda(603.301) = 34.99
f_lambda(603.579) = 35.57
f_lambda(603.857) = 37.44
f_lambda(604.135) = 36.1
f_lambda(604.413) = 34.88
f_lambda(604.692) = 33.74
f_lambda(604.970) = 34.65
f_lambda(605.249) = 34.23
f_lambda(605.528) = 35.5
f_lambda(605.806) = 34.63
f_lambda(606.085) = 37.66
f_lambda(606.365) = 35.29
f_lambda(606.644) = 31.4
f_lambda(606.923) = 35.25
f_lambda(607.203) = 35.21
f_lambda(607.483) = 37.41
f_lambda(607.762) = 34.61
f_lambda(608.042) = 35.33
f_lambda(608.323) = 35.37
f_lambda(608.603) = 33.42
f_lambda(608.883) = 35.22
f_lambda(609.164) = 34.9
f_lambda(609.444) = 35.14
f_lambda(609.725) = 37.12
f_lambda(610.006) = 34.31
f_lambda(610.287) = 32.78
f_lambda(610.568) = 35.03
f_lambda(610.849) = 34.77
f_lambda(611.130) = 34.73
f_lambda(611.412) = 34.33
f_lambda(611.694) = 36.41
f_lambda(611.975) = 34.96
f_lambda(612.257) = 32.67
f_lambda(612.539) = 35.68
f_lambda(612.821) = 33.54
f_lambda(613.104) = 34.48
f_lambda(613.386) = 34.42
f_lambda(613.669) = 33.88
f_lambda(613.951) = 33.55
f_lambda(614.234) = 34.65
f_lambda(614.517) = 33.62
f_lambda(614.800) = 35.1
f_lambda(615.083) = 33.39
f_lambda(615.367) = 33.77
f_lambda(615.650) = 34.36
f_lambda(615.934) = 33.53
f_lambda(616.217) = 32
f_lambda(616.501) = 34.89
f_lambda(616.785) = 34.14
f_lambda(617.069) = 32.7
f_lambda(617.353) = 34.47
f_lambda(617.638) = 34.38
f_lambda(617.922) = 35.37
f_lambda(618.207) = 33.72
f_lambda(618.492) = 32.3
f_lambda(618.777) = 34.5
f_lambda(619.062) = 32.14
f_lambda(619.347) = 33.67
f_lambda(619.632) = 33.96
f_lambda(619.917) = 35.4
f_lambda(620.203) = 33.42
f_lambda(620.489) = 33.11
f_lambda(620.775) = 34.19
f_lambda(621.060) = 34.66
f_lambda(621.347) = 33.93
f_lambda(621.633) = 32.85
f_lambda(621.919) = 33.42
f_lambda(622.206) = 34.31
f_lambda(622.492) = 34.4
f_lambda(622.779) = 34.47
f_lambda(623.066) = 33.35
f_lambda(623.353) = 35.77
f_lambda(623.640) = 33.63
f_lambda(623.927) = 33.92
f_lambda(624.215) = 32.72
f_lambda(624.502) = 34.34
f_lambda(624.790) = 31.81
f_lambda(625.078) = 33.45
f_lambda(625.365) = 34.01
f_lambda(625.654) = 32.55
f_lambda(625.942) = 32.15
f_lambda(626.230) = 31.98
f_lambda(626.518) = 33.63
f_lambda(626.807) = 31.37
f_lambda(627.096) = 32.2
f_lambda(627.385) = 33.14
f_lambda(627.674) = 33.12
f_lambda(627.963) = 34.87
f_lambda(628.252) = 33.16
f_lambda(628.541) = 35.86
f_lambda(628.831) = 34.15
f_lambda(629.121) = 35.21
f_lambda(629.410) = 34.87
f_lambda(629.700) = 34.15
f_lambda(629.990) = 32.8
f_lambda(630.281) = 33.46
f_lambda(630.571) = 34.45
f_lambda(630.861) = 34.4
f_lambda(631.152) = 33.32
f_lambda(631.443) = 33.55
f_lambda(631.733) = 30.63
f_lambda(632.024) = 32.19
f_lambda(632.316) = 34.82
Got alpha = 0.00 mag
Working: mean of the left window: 35.5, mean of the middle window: 34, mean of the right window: 33.6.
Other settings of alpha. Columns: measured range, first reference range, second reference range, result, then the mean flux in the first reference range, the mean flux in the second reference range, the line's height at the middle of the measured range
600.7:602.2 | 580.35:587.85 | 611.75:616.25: 0.00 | 35.6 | 34.1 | 34.7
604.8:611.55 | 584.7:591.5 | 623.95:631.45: -0.02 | 34.8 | 33.5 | 34.1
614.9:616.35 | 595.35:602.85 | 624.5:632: 0.02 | 35.4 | 33.4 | 34.2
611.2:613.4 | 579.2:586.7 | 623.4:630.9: -0.01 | 35.6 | 33.5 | 34.2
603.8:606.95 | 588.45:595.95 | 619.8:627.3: -0.02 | 34.8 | 33.5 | 34.2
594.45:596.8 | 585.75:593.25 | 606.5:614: -0.02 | 34.7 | 34.7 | 34.7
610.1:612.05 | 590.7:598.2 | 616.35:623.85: -0.01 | 35.5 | 34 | 34.5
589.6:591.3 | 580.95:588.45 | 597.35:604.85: 0.01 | 35.5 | 35.3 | 35.5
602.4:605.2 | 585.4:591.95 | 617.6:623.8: -0.03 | 34.8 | 33.9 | 34.4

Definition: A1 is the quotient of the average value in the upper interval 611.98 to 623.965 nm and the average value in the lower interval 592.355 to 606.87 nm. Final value 0.96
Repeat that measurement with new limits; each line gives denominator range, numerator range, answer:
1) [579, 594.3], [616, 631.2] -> 0.96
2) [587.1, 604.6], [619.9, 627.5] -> 0.95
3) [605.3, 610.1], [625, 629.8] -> 0.95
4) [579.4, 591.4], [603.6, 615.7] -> 0.99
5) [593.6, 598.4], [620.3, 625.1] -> 0.95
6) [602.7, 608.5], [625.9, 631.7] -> 0.95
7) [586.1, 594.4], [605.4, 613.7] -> 1.00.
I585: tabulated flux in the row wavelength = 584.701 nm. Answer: 36.53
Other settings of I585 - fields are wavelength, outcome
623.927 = 33.92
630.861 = 34.4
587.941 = 36.41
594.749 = 33.93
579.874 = 36.45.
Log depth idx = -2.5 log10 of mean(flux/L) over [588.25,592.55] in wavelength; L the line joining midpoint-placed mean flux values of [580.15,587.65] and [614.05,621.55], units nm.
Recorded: 0.02 mag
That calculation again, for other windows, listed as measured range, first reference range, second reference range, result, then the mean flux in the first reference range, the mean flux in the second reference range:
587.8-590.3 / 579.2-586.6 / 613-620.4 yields 0.061 mag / 35.6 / 33.9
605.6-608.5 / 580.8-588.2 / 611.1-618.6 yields -0.023 mag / 35.5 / 34.1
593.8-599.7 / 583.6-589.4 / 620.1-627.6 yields -0.035 mag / 34.9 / 33.4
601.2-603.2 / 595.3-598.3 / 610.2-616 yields 0.008 mag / 35.7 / 34.3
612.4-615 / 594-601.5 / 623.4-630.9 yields 0.004 mag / 35.5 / 33.5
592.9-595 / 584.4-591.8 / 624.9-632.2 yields -0.010 mag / 34.9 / 33.4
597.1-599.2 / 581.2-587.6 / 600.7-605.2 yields -0.015 mag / 35.5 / 35.1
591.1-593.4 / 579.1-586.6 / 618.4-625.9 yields -0.005 mag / 35.6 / 33.7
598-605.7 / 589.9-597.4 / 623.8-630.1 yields -0.007 mag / 35.5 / 33.4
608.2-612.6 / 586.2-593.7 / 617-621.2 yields -0.020 mag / 34.8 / 33.9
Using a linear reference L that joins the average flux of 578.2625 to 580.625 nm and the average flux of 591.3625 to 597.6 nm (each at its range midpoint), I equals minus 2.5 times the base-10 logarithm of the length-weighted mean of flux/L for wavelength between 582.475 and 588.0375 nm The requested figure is 0.00 mag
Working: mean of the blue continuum 35.6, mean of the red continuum 35.4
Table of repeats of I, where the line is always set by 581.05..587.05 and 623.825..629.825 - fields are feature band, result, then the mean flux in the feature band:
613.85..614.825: -0.002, 34.1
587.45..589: 0.025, 34.6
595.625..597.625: -0.035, 36.1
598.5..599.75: -0.021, 35.5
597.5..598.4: -0.019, 35.5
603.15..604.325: -0.042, 36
